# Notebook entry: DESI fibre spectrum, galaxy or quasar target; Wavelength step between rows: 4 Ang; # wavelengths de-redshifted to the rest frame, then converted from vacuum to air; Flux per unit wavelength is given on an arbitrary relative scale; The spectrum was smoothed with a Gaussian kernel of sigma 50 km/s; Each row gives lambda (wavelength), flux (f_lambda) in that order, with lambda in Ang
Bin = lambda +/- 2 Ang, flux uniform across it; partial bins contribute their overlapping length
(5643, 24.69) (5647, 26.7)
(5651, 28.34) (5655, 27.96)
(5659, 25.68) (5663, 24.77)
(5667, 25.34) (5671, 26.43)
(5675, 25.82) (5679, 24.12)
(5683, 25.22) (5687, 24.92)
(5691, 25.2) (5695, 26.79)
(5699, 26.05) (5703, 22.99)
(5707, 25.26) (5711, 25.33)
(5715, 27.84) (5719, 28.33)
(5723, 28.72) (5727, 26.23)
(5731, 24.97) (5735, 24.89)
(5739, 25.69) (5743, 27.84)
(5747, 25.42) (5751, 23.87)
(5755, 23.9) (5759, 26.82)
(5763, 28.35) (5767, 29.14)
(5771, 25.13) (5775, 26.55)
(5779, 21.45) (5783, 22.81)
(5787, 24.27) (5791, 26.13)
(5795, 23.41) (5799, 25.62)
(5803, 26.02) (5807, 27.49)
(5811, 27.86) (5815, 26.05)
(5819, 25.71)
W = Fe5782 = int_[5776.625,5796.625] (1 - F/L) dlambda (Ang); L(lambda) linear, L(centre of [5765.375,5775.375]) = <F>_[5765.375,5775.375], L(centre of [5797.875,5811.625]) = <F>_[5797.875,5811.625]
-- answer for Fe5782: 2.35 Ang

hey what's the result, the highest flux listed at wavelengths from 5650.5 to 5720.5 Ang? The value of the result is 28.34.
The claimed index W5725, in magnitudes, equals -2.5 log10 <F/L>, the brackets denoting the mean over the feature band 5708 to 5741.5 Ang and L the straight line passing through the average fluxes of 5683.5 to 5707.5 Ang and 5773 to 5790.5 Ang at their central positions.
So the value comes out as -0.07 mag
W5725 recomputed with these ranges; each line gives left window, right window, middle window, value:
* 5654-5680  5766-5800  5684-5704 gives 0.008 mag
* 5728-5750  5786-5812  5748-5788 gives 0.021 mag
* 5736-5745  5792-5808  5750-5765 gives 0.017 mag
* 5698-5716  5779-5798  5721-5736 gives -0.056 mag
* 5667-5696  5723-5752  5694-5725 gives -0.032 mag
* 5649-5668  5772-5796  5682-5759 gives -0.020 mag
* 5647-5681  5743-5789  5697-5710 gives 0.043 mag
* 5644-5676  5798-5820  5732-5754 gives 0.042 mag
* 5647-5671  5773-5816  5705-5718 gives -0.014 mag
